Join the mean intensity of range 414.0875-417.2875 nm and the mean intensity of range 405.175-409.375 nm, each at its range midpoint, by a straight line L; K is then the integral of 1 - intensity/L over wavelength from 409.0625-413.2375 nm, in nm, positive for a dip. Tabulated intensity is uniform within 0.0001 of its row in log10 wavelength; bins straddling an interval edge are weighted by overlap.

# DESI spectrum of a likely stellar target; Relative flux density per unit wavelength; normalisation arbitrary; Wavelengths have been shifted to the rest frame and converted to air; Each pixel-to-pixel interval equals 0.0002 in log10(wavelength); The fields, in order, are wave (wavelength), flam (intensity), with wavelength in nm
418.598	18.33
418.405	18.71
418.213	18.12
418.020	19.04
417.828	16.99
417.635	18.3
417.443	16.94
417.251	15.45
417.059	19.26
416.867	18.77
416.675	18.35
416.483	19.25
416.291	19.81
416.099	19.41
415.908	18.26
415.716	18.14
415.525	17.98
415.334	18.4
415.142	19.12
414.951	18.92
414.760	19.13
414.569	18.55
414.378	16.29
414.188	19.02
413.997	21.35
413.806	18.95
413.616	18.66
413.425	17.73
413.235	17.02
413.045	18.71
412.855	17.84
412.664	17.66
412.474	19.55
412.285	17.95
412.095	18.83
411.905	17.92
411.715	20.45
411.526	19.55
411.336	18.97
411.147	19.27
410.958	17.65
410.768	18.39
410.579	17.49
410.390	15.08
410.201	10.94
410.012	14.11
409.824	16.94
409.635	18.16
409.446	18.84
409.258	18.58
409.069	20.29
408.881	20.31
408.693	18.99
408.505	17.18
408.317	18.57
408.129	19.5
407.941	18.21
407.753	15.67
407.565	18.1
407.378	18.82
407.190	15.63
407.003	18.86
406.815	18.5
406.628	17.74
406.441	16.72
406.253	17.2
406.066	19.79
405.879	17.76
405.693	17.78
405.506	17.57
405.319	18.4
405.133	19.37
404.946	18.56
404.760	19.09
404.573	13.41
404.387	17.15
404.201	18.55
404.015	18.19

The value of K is 0.13 nm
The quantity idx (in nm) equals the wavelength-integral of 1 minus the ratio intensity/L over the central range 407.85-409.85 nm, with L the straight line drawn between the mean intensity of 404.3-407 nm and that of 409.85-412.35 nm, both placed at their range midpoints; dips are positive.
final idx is -0.13 nm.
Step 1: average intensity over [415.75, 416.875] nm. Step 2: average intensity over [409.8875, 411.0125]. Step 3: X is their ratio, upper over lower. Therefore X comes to 1.22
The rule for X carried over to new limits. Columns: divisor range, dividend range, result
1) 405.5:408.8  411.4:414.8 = 1.04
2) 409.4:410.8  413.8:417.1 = 1.17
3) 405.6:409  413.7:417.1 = 1.04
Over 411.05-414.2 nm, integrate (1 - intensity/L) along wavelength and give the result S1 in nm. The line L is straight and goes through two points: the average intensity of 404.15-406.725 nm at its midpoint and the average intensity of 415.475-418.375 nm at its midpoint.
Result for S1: -0.12 nm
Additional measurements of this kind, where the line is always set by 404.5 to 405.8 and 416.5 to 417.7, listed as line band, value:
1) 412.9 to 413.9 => -0.02 nm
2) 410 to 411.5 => 0.09 nm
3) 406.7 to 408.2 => 0.00 nm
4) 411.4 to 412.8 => -0.07 nm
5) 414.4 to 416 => -0.05 nm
